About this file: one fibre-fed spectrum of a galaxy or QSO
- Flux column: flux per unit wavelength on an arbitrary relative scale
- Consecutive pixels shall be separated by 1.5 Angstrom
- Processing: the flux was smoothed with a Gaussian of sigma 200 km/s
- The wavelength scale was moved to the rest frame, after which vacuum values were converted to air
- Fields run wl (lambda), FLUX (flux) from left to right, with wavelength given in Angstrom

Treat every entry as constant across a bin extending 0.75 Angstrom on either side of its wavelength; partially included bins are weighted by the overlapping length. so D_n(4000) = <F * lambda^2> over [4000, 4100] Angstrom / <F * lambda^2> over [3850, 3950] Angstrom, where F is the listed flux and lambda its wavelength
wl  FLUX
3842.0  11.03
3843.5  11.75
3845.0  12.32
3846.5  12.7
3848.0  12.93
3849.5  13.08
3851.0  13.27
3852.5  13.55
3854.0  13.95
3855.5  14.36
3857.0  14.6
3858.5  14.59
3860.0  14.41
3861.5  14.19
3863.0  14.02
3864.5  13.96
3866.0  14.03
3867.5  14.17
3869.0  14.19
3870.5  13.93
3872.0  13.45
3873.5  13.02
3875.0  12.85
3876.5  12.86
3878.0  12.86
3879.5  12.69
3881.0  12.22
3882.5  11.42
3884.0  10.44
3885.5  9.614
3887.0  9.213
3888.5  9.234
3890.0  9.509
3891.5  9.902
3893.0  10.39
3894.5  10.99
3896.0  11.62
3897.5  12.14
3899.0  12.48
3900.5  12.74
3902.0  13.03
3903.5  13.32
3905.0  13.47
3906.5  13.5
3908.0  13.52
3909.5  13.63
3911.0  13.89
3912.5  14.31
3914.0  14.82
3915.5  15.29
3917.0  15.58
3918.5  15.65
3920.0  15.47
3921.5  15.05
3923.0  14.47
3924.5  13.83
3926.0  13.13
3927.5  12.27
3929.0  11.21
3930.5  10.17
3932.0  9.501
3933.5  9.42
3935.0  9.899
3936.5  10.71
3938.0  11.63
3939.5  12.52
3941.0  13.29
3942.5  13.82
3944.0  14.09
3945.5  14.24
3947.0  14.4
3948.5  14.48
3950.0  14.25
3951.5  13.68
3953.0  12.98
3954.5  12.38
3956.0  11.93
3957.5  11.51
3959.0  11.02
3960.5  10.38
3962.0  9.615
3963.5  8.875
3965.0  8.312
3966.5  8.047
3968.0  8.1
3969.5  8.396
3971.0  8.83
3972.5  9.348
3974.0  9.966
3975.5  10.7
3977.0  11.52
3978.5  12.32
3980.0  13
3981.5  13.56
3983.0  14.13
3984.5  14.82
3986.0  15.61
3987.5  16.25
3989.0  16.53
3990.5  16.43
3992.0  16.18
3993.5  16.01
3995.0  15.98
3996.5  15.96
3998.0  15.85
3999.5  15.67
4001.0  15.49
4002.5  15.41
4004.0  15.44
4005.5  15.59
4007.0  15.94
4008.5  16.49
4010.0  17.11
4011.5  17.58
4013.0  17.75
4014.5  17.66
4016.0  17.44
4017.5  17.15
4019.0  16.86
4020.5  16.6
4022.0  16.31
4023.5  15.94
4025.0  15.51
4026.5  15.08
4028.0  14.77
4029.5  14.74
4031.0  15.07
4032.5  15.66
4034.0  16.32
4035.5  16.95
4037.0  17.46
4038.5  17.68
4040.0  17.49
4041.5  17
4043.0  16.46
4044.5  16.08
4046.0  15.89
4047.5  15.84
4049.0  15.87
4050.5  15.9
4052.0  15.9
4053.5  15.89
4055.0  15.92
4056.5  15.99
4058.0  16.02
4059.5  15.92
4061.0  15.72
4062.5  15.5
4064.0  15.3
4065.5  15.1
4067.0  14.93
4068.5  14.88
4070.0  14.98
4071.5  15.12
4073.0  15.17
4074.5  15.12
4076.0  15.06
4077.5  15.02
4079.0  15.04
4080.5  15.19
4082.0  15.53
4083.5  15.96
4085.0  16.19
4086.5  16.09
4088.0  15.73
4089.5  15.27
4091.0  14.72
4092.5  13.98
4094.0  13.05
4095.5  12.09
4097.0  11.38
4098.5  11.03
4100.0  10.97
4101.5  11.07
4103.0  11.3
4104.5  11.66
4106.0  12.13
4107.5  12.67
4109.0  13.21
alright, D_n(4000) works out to 1.31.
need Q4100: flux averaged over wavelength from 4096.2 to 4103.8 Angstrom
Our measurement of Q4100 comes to 11.2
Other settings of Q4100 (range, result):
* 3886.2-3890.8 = 9.33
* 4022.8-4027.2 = 15.5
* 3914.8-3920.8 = 15.5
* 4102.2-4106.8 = 11.7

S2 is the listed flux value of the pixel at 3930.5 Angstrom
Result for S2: 10.17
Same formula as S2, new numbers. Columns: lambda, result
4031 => 15.07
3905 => 13.47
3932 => 9.501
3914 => 14.82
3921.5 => 15.05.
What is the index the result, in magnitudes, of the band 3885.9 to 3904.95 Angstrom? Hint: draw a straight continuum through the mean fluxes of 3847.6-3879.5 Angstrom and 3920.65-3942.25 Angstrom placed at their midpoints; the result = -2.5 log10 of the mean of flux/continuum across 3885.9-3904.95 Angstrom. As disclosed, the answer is 0.15 mag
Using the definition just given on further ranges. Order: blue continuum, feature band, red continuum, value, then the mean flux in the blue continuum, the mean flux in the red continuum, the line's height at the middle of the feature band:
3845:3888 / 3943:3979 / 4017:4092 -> 0.27 mag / 13.1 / 15.8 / 14.4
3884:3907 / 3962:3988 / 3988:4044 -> 0.30 mag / 11.4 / 16.3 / 14.6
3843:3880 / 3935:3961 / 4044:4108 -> 0.10 mag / 13.5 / 14.6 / 14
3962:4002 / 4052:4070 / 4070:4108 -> -0.14 mag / 12.9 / 13.9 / 13.6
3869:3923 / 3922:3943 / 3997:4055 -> 0.16 mag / 12.7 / 16.3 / 13.7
